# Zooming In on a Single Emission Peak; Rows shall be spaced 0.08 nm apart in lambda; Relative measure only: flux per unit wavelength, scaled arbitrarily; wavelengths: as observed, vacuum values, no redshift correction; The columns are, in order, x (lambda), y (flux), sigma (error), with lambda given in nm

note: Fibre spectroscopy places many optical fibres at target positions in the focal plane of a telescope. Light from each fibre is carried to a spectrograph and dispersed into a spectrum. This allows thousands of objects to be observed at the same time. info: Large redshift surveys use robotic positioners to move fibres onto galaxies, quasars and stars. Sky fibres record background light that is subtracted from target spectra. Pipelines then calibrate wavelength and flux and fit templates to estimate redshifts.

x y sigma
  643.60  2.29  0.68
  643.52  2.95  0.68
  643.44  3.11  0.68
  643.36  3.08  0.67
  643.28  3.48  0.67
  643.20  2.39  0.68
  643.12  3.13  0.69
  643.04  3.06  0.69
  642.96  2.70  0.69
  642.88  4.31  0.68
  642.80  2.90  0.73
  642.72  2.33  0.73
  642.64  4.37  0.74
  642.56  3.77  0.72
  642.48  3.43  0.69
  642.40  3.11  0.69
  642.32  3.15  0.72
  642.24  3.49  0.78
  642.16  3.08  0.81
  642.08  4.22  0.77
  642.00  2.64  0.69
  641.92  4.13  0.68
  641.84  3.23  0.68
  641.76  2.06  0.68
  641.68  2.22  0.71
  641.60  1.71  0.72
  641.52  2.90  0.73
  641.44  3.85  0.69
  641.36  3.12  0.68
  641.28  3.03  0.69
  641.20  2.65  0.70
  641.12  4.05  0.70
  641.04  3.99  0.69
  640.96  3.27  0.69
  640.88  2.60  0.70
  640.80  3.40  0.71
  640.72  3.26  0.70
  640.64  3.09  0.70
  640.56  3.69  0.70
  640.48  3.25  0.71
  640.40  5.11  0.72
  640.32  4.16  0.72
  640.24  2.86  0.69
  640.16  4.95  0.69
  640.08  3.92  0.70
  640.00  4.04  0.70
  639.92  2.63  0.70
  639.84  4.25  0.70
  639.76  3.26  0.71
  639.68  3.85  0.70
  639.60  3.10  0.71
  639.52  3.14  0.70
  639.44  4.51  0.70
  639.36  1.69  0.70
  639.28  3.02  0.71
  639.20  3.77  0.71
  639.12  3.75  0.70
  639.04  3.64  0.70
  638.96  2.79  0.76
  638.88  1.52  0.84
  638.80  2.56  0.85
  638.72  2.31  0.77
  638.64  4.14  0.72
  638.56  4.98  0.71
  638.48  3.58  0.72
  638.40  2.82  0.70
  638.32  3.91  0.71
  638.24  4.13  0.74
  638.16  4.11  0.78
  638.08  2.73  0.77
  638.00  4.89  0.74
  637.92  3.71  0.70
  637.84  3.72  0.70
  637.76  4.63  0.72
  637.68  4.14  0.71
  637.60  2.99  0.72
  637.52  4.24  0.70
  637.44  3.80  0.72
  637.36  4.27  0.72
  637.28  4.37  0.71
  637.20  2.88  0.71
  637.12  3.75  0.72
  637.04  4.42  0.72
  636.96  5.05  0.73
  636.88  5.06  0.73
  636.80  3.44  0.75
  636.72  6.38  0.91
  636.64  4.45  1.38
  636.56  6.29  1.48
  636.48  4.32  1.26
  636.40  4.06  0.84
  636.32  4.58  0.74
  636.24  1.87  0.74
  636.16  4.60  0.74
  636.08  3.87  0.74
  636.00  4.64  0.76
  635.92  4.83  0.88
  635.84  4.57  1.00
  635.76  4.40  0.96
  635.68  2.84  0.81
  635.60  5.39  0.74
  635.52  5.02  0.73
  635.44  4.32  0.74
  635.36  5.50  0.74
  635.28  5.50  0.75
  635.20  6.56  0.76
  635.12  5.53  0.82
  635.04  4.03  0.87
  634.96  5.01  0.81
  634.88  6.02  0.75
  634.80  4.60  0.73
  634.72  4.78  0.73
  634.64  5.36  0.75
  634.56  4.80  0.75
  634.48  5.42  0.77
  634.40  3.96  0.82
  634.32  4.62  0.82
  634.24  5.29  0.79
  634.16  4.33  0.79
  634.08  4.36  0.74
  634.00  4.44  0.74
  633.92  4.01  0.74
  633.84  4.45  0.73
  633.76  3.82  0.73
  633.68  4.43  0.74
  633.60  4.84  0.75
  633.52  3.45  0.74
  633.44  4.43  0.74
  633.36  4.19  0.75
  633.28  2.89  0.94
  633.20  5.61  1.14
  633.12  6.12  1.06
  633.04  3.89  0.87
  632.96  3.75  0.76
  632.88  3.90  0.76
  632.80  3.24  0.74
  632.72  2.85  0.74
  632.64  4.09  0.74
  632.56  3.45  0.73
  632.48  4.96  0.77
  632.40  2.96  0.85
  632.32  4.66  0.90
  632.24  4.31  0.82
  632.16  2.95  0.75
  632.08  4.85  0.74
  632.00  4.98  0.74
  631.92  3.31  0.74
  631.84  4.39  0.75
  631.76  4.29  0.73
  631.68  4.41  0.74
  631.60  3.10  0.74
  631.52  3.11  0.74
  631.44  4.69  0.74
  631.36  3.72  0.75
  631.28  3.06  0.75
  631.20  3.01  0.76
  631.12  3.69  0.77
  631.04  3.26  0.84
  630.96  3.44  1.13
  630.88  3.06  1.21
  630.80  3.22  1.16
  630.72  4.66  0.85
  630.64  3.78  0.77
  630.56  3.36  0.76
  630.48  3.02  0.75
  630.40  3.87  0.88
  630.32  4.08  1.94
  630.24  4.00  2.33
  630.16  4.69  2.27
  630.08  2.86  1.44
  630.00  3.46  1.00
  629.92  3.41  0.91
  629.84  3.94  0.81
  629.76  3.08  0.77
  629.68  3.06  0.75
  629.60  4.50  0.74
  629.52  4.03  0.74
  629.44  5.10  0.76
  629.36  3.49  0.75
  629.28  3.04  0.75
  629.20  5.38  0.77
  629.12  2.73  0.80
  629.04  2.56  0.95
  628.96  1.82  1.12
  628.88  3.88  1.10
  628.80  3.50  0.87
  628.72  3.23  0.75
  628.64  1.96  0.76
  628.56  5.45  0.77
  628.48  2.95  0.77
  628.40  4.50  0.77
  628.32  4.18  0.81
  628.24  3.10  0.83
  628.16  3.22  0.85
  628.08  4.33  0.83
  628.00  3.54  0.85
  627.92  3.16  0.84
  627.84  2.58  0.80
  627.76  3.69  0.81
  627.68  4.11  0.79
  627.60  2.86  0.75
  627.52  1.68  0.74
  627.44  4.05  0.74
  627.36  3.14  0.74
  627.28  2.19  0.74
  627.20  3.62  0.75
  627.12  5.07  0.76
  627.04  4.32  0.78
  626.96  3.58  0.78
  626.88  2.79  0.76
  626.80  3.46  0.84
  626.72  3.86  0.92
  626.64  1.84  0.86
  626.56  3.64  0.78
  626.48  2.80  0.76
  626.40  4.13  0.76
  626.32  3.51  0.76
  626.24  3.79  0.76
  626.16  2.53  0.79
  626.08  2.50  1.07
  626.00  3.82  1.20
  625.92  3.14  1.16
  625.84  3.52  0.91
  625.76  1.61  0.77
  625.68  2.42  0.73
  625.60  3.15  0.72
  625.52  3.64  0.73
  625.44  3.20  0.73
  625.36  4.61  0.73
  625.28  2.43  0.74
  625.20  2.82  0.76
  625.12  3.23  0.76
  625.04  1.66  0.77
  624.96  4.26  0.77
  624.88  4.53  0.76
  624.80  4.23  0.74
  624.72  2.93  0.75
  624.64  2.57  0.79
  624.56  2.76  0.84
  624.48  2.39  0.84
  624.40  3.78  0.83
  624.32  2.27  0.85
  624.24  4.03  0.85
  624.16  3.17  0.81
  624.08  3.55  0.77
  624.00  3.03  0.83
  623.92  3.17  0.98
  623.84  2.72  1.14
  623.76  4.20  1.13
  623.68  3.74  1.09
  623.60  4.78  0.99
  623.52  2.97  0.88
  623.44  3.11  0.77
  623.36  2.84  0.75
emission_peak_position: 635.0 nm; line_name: C III] 1909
